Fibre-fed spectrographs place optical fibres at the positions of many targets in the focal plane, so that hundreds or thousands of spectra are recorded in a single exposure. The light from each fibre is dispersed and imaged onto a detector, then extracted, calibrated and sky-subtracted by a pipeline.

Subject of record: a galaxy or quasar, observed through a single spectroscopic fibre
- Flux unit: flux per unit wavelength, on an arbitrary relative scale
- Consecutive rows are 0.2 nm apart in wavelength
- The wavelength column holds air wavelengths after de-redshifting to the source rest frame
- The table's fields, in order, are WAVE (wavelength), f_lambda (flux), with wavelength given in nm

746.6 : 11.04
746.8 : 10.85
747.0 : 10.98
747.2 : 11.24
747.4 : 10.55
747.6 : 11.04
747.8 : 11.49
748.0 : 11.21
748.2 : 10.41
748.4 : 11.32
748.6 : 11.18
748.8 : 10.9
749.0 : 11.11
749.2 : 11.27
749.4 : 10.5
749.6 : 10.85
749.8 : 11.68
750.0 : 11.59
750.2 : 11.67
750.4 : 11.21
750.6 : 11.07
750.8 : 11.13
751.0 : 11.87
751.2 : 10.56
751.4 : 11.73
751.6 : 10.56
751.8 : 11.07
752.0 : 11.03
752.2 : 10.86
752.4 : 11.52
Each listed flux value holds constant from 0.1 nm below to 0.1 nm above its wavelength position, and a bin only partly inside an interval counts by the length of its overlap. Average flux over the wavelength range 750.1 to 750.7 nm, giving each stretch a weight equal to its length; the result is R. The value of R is 11.3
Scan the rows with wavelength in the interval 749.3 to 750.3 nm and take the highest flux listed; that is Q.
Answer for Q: 11.68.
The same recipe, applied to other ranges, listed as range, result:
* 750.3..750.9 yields 11.21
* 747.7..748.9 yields 11.49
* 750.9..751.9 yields 11.87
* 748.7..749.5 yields 11.27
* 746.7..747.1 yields 10.98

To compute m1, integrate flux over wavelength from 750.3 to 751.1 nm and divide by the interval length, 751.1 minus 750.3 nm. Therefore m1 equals 11.3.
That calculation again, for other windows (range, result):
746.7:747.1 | 10.9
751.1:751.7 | 11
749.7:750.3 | 11.6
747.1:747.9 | 11.1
